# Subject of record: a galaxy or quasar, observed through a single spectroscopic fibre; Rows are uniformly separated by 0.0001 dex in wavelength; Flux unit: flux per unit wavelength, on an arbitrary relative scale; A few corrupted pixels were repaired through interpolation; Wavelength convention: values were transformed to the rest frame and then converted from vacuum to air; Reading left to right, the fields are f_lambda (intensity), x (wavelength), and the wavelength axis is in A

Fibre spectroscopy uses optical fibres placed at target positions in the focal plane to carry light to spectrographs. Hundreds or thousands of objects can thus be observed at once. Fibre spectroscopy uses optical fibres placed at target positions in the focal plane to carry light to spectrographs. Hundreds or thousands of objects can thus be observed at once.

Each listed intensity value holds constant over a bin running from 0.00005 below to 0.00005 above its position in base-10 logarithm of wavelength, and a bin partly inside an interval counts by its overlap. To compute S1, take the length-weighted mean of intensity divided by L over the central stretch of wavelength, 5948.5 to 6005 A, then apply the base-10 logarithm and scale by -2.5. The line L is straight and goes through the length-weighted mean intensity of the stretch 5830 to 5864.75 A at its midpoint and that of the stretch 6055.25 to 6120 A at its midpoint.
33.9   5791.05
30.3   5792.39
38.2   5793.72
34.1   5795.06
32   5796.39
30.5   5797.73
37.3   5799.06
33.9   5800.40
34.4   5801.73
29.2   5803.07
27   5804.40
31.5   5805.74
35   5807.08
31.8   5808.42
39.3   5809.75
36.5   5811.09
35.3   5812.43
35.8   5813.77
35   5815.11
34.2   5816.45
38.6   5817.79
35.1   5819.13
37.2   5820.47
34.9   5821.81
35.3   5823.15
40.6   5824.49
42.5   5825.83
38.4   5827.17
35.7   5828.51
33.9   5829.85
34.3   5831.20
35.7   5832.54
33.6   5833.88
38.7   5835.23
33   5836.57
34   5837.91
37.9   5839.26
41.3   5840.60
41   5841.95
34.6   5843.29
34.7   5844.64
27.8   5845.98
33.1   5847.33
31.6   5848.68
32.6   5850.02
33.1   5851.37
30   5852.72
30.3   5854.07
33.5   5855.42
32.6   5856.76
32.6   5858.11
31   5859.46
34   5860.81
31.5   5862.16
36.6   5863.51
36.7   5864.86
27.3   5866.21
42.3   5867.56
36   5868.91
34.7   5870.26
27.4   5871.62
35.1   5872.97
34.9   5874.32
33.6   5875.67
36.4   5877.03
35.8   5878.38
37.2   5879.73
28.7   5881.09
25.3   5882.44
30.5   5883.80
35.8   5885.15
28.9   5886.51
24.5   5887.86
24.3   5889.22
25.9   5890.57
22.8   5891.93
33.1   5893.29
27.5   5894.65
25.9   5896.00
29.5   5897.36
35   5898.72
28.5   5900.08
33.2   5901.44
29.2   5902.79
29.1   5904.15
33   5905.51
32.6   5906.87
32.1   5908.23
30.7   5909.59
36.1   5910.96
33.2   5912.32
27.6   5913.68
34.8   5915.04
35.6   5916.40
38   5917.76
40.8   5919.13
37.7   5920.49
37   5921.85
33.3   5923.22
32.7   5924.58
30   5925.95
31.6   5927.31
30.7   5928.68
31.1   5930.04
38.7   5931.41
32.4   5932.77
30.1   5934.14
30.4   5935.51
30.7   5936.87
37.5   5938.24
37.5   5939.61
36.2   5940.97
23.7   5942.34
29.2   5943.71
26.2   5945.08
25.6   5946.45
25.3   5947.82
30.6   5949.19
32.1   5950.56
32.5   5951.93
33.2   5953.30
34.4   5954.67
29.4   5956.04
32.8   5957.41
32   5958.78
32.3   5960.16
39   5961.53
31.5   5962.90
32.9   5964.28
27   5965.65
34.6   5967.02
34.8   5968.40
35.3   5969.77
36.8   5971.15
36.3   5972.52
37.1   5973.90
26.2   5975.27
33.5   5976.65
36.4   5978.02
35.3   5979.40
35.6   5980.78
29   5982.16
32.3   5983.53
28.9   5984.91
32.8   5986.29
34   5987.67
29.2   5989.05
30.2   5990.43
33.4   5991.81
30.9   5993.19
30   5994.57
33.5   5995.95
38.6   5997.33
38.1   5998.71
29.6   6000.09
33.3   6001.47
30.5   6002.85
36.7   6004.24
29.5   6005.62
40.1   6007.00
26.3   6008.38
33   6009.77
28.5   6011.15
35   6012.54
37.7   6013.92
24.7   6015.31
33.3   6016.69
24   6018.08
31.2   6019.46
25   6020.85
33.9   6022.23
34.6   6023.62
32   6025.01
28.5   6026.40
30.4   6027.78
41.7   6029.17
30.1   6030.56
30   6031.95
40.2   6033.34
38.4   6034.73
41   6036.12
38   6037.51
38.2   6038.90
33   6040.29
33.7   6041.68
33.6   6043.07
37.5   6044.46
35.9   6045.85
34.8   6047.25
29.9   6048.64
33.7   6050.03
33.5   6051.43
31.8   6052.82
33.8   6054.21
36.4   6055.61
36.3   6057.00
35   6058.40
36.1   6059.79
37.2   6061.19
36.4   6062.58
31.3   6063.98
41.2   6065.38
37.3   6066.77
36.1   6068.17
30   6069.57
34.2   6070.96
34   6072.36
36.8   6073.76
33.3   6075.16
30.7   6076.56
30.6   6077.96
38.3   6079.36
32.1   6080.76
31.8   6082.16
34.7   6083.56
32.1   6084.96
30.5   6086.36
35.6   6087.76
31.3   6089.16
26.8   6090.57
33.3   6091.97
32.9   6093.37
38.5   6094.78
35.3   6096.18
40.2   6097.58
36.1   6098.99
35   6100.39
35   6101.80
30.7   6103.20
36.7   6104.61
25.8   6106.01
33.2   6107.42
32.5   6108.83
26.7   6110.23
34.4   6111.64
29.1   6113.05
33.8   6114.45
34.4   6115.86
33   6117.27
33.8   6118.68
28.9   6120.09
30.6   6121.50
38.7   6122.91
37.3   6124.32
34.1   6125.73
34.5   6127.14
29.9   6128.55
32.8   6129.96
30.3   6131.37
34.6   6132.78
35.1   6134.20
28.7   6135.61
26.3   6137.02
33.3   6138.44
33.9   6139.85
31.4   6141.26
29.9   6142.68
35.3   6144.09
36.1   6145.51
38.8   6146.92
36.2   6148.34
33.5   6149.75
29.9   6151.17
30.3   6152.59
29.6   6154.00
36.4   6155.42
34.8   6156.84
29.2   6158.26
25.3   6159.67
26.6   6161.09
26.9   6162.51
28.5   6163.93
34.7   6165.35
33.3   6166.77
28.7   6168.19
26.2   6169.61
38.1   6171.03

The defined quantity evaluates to 0.03 mag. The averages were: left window 34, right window 33.8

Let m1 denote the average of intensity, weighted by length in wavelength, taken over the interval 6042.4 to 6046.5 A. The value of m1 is 35.7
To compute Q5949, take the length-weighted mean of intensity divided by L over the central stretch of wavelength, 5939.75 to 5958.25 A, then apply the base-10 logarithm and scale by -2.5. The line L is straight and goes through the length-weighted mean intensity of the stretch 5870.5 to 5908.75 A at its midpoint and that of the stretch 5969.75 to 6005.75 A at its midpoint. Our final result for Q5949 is 0.06 mag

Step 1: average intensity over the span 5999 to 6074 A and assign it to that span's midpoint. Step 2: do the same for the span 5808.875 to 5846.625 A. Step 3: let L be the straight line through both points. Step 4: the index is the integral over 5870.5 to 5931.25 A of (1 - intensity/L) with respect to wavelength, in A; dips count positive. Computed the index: 6.1 A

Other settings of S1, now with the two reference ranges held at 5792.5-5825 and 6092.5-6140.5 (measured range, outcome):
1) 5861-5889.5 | 0.052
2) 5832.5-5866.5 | 0.018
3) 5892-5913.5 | 0.108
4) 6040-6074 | -0.044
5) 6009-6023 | 0.101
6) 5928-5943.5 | 0.047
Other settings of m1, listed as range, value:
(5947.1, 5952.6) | 30.1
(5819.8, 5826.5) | 38.1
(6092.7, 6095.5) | 35.7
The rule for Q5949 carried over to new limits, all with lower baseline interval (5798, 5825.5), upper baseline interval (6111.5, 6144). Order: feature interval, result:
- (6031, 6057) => -0.06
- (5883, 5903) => 0.18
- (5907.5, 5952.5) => 0.05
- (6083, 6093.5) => 0.03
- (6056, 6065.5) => -0.09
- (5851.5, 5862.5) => 0.08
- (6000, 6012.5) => 0.04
